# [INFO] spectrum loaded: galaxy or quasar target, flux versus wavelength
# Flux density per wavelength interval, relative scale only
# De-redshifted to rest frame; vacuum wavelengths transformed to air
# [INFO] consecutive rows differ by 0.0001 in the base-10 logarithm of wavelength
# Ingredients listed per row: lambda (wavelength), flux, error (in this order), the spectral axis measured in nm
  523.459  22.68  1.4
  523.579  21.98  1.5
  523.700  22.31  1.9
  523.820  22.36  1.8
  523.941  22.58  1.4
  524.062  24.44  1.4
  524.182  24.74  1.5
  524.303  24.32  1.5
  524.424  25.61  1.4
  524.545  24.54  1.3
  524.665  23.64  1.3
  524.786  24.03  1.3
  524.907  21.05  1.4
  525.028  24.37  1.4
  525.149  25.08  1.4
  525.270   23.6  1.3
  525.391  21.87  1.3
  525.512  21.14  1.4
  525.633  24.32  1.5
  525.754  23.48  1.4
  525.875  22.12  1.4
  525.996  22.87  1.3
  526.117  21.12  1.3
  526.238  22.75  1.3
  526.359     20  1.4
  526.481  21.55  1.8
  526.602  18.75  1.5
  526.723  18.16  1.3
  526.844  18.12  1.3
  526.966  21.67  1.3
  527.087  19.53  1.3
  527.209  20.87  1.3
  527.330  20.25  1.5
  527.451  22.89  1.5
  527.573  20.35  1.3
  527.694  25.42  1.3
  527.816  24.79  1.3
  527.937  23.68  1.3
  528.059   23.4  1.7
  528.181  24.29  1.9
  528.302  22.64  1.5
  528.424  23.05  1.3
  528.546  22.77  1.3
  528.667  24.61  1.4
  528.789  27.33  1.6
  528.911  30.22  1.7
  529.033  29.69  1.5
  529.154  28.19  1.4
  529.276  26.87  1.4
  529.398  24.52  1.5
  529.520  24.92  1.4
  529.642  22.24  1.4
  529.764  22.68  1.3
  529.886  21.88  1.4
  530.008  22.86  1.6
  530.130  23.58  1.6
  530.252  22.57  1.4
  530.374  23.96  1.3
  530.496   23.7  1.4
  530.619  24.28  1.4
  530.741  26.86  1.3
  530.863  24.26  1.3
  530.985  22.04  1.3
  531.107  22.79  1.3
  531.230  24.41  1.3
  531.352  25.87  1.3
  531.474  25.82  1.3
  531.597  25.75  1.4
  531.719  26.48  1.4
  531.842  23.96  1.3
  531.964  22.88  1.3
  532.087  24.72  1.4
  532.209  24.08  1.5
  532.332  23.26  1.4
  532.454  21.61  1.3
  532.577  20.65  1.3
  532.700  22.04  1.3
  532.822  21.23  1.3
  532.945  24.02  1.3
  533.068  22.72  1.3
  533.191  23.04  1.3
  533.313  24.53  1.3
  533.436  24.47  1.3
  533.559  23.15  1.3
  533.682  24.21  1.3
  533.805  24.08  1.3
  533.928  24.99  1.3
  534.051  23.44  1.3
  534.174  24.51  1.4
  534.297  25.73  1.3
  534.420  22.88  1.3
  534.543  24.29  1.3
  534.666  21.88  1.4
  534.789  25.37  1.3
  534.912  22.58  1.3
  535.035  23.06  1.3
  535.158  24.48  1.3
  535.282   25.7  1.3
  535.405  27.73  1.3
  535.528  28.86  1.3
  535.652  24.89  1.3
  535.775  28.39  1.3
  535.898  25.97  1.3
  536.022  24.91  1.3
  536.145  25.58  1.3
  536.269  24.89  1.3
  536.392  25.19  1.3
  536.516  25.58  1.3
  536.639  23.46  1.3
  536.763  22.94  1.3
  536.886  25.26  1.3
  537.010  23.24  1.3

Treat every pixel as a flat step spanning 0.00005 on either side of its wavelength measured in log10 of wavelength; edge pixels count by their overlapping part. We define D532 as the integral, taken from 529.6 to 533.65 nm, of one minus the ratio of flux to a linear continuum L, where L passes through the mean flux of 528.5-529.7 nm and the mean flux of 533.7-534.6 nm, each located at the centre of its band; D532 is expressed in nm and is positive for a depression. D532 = 0.261 nm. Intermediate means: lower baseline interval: 26.2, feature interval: 23.6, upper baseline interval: 24.3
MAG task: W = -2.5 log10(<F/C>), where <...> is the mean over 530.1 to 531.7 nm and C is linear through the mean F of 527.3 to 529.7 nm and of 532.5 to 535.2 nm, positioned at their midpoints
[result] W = -0.01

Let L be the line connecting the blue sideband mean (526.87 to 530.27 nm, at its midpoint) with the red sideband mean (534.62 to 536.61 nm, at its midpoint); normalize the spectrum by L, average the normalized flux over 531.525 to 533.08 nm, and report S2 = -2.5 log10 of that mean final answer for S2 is 0.056 mag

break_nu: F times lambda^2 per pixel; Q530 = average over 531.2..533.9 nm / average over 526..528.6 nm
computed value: 1.12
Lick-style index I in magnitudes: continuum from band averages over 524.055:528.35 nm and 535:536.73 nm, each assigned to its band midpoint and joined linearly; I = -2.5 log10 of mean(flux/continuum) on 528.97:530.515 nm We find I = -0.04 mag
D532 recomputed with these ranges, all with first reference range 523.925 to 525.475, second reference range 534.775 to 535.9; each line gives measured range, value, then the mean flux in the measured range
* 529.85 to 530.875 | 0.04 nm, 23.8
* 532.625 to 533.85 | 0.10 nm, 23.3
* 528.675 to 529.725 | -0.08 nm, 26.5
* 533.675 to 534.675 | 0.06 nm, 24.1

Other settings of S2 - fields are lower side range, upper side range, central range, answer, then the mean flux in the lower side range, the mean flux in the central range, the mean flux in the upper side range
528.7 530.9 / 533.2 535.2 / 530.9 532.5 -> 0.02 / 25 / 24.2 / 24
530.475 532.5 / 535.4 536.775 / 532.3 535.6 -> 0.05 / 24.3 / 23.9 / 25.7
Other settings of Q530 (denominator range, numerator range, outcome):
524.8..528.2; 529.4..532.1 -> 1.11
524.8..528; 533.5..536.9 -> 1.17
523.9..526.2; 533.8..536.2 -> 1.11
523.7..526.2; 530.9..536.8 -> 1.08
